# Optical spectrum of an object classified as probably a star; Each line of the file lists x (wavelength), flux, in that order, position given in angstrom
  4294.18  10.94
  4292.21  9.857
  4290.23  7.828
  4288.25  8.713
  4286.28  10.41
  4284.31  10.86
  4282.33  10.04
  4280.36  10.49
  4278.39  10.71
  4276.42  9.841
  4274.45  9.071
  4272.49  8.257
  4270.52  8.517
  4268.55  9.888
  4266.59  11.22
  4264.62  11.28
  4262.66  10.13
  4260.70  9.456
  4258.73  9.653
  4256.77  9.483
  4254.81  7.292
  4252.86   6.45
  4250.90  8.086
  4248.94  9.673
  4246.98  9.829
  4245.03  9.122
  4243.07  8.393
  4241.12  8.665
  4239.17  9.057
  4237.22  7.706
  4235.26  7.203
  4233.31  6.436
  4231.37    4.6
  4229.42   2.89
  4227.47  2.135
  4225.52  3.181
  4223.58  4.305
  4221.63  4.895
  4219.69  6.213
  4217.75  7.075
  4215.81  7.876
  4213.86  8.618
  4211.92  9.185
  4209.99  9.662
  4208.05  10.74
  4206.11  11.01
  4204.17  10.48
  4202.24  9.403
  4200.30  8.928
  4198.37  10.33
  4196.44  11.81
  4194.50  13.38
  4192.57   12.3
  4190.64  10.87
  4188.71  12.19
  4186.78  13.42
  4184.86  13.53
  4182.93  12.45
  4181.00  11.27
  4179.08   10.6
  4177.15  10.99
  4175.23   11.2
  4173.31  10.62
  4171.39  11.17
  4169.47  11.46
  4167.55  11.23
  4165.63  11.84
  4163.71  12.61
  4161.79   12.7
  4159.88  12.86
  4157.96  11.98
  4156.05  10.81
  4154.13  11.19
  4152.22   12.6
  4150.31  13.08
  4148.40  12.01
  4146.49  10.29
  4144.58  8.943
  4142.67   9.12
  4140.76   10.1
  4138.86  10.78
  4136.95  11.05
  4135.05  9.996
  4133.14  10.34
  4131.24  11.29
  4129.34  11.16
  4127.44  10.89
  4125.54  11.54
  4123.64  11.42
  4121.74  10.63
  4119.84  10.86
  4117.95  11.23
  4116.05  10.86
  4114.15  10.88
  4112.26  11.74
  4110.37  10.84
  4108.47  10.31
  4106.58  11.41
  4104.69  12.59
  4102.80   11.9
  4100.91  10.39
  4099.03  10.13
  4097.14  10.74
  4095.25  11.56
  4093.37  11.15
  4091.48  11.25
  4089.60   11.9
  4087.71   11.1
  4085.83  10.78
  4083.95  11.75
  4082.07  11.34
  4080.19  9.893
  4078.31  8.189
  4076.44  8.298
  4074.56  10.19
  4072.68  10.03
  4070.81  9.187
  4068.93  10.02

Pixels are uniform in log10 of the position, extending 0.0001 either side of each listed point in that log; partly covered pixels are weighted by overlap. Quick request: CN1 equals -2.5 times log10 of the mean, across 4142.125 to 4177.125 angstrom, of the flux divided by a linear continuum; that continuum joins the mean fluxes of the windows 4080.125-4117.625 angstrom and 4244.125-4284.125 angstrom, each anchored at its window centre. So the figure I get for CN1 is -0.09 mag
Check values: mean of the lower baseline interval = 11.2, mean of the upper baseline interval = 9.45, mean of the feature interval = 11.4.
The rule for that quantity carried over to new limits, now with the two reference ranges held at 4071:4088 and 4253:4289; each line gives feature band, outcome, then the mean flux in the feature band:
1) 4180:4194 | -0.24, 12.3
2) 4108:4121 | -0.10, 11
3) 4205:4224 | 0.21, 8.08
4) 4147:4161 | -0.21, 12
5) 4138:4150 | -0.04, 10.4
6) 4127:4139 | -0.08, 10.8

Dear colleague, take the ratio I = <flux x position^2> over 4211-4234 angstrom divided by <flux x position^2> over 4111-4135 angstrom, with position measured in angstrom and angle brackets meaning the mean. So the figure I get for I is 0.5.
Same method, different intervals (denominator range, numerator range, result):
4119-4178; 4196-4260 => 0.73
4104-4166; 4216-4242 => 0.54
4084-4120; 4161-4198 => 1.10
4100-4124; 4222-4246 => 0.58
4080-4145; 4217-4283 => 0.78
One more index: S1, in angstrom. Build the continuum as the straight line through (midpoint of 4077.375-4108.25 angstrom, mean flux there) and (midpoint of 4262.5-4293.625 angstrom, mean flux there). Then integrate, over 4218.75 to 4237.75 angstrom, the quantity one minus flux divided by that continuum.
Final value 9.8 angstrom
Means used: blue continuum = 11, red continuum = 9.83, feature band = 4.89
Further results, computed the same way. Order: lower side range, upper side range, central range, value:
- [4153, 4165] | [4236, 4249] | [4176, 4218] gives -0.75 angstrom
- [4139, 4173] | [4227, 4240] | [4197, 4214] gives -4.57 angstrom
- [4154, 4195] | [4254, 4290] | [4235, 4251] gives 2.48 angstrom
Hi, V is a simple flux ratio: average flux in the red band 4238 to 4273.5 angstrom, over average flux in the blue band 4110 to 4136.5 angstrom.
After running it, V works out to 0.83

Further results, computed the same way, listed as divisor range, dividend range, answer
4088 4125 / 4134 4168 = 1.01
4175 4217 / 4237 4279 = 0.84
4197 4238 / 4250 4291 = 1.29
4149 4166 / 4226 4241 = 0.48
